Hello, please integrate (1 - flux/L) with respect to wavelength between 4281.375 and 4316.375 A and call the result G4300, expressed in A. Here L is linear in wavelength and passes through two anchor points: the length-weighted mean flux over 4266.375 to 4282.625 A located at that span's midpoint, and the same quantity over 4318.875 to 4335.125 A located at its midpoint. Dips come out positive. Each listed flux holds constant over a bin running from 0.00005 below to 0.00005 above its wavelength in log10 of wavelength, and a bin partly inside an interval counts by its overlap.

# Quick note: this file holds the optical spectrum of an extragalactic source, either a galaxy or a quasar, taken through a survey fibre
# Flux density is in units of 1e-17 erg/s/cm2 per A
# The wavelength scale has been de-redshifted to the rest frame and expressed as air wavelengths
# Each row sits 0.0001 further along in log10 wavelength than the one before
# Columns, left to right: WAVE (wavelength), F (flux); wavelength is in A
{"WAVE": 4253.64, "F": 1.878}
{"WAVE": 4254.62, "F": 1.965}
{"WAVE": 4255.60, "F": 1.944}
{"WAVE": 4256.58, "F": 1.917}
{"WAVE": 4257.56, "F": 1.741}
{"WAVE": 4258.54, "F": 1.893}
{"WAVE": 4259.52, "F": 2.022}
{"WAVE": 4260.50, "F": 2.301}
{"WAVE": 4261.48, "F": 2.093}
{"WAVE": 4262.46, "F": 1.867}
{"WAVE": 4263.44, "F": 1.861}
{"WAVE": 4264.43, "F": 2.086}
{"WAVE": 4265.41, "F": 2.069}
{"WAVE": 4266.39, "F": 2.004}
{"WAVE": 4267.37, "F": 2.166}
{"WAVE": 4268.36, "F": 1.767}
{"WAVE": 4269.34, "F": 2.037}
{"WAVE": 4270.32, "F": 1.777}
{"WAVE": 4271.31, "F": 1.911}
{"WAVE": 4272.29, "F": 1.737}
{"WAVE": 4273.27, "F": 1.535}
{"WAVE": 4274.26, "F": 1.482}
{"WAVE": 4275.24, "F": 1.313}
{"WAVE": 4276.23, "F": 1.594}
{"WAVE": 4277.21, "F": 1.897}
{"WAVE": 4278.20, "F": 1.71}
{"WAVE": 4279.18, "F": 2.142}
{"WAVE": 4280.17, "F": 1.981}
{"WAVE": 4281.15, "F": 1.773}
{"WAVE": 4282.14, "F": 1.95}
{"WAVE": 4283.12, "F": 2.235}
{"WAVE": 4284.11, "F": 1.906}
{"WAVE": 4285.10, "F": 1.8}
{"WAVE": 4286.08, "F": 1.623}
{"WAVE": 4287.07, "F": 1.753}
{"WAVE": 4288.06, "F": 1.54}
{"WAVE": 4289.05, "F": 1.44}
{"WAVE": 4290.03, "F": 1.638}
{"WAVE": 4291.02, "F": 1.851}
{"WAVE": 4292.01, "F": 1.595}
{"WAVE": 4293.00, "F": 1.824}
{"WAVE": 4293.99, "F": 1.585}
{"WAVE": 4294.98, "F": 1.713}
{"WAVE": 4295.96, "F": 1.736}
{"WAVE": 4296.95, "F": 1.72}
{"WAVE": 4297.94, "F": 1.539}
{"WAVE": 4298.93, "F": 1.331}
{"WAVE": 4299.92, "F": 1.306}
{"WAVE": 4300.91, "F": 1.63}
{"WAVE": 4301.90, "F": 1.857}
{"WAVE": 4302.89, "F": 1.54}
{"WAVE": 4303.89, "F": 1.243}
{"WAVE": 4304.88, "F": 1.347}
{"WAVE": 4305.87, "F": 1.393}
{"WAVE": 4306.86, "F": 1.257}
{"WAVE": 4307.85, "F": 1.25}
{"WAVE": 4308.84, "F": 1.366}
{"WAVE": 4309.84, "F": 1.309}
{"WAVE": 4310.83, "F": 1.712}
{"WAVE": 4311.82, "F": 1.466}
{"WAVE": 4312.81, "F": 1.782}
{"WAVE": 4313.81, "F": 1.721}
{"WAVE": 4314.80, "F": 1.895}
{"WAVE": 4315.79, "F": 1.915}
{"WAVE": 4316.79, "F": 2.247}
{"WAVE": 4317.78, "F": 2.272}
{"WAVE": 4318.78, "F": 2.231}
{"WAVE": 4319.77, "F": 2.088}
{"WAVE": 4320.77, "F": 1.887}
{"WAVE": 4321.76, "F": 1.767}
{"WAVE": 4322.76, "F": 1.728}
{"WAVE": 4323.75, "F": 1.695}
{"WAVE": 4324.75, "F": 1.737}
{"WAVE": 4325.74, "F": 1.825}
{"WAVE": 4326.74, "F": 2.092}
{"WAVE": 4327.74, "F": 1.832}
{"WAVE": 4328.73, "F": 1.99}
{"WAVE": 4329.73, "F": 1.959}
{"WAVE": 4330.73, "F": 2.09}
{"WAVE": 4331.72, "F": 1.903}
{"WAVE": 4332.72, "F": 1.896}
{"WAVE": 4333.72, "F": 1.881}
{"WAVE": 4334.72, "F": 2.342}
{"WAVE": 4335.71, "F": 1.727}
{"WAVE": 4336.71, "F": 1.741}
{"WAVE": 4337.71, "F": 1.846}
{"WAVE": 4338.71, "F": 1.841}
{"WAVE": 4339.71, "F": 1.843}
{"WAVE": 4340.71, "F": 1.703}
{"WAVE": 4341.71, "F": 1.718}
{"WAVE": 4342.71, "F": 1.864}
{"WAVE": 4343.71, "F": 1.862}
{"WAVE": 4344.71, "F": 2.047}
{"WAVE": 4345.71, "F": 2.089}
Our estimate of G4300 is 4.4 A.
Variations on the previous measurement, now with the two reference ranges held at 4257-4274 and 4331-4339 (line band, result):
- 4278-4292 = 0.8 A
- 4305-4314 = 2.1 A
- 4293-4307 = 2.8 A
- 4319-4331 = 0.1 A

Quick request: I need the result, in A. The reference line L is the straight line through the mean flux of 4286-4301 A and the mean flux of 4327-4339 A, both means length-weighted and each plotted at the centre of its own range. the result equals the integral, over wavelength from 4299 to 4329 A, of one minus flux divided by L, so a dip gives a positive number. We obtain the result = 1.3 A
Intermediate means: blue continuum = 1.61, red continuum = 1.93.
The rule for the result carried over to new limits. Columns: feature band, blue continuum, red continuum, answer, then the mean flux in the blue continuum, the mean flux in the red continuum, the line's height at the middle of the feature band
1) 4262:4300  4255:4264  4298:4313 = -1.07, 1.96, 1.45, 1.72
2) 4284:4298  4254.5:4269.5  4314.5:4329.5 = 2.02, 1.98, 1.95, 1.97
